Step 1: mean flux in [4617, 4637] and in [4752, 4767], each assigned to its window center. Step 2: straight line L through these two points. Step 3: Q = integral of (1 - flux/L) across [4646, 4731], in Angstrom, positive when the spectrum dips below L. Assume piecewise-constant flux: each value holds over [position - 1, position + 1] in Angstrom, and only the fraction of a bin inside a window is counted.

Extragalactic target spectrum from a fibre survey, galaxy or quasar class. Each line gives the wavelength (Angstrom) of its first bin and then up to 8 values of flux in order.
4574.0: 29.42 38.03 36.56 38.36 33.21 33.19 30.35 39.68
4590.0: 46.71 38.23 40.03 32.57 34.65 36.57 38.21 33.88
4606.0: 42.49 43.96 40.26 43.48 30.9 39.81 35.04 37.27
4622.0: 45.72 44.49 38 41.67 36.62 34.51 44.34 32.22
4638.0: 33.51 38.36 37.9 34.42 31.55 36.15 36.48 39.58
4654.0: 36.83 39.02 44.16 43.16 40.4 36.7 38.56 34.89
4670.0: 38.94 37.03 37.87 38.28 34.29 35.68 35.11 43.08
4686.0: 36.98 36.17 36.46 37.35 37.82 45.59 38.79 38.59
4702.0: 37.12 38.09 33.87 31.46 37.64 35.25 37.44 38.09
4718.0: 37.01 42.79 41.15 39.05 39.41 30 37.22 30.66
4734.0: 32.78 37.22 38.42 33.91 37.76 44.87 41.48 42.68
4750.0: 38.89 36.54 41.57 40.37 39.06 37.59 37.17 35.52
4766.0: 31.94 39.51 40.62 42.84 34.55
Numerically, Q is 1.2 Angstrom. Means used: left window 39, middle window 37.8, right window 37.5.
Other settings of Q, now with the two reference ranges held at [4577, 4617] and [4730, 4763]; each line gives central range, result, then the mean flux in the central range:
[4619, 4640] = -0.6 Angstrom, 38.8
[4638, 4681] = 0.4 Angstrom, 37.5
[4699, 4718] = 0.8 Angstrom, 36.4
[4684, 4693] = 0.1 Angstrom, 37.4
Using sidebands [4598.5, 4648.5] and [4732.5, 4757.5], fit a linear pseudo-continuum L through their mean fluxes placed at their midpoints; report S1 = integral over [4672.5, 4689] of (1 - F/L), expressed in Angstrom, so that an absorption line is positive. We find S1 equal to 0.51 Angstrom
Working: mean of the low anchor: 38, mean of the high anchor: 38.7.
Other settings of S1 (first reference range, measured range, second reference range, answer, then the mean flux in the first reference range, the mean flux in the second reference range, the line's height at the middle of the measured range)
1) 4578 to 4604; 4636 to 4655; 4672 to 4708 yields 0.65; 36.7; 37.5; 37.1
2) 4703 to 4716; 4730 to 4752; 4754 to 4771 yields -0.40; 35.8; 37.9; 37.1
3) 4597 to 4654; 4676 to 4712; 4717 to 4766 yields 0.61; 37.9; 37.9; 37.9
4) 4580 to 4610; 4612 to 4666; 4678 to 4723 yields -0.76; 37.5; 37.7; 37.6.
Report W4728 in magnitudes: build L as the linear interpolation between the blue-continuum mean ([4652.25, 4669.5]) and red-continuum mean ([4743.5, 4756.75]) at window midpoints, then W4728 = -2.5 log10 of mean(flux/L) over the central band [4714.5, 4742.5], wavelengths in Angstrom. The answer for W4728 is 0.10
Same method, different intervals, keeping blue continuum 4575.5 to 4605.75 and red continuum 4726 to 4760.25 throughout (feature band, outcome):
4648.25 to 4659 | -0.05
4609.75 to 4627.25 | -0.07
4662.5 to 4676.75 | -0.01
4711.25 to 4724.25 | -0.03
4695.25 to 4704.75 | -0.06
